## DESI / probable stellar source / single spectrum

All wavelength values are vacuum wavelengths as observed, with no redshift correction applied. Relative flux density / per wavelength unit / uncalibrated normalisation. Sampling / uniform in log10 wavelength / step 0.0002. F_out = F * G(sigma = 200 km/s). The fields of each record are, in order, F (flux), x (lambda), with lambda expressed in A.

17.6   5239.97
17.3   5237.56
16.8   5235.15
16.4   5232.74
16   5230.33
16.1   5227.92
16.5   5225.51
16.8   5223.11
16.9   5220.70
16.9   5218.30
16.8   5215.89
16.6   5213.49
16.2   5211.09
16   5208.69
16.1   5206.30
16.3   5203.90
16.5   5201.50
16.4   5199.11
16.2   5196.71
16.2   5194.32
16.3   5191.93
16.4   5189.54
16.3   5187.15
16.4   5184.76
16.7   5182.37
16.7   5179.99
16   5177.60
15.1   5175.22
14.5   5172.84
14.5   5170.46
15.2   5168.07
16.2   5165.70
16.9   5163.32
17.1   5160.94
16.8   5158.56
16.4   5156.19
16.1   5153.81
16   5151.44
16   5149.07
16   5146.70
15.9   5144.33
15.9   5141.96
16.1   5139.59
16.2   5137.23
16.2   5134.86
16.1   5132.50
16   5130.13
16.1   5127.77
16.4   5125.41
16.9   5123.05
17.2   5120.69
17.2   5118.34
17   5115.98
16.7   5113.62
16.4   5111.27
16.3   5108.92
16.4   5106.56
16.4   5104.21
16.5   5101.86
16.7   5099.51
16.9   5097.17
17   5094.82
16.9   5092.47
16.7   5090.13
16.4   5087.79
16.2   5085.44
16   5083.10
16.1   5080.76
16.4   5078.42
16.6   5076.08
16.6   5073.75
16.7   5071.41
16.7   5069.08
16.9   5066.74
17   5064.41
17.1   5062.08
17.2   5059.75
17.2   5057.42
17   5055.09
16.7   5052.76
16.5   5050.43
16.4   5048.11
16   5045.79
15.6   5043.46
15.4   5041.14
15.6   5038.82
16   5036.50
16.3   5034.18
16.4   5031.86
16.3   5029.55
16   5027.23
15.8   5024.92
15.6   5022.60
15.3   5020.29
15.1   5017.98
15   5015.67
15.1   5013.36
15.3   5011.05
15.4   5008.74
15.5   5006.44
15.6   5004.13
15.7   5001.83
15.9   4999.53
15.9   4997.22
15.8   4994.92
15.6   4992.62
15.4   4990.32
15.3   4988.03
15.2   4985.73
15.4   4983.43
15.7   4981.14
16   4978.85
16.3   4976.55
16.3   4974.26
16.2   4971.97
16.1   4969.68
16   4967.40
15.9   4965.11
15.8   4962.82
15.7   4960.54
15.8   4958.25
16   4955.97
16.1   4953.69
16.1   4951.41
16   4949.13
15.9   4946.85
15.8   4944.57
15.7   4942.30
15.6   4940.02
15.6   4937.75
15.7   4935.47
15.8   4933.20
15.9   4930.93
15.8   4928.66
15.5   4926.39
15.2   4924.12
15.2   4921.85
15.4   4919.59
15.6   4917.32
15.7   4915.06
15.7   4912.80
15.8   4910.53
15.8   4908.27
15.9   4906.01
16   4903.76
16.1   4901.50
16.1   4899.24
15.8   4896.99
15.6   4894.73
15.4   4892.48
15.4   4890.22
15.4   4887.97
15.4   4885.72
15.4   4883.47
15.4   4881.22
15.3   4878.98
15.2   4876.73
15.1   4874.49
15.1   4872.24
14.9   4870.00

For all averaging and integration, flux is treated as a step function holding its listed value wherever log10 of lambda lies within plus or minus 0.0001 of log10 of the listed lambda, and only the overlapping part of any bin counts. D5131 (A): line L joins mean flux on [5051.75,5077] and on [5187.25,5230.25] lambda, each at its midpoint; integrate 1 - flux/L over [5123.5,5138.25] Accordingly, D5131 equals 0.4 A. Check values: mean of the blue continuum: 16.9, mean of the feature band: 16.2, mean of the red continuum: 16.4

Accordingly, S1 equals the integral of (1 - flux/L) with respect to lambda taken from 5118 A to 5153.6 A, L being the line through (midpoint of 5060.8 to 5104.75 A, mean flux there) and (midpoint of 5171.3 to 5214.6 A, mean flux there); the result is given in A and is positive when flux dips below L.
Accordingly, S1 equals 0.3 A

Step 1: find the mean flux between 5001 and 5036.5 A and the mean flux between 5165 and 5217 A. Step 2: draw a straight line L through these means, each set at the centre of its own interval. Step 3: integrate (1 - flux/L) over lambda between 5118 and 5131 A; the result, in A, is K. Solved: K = -0.6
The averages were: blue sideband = 15.6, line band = 16.6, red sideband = 16.1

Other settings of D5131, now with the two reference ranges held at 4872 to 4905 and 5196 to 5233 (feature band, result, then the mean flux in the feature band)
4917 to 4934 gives 0.09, 15.5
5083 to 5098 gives -0.50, 16.6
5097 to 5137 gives -0.95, 16.5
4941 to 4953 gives -0.17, 15.9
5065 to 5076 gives -0.48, 16.7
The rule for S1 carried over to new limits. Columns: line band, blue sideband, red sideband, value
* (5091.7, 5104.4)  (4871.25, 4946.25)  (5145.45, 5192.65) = -0.64 A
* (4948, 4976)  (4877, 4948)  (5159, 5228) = -0.47 A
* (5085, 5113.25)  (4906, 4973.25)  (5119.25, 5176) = -1.00 A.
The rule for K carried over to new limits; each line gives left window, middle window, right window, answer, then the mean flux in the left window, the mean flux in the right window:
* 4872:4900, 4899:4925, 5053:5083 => -0.1 A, 15.4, 16.8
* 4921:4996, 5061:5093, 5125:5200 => -1.3 A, 15.8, 16.1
